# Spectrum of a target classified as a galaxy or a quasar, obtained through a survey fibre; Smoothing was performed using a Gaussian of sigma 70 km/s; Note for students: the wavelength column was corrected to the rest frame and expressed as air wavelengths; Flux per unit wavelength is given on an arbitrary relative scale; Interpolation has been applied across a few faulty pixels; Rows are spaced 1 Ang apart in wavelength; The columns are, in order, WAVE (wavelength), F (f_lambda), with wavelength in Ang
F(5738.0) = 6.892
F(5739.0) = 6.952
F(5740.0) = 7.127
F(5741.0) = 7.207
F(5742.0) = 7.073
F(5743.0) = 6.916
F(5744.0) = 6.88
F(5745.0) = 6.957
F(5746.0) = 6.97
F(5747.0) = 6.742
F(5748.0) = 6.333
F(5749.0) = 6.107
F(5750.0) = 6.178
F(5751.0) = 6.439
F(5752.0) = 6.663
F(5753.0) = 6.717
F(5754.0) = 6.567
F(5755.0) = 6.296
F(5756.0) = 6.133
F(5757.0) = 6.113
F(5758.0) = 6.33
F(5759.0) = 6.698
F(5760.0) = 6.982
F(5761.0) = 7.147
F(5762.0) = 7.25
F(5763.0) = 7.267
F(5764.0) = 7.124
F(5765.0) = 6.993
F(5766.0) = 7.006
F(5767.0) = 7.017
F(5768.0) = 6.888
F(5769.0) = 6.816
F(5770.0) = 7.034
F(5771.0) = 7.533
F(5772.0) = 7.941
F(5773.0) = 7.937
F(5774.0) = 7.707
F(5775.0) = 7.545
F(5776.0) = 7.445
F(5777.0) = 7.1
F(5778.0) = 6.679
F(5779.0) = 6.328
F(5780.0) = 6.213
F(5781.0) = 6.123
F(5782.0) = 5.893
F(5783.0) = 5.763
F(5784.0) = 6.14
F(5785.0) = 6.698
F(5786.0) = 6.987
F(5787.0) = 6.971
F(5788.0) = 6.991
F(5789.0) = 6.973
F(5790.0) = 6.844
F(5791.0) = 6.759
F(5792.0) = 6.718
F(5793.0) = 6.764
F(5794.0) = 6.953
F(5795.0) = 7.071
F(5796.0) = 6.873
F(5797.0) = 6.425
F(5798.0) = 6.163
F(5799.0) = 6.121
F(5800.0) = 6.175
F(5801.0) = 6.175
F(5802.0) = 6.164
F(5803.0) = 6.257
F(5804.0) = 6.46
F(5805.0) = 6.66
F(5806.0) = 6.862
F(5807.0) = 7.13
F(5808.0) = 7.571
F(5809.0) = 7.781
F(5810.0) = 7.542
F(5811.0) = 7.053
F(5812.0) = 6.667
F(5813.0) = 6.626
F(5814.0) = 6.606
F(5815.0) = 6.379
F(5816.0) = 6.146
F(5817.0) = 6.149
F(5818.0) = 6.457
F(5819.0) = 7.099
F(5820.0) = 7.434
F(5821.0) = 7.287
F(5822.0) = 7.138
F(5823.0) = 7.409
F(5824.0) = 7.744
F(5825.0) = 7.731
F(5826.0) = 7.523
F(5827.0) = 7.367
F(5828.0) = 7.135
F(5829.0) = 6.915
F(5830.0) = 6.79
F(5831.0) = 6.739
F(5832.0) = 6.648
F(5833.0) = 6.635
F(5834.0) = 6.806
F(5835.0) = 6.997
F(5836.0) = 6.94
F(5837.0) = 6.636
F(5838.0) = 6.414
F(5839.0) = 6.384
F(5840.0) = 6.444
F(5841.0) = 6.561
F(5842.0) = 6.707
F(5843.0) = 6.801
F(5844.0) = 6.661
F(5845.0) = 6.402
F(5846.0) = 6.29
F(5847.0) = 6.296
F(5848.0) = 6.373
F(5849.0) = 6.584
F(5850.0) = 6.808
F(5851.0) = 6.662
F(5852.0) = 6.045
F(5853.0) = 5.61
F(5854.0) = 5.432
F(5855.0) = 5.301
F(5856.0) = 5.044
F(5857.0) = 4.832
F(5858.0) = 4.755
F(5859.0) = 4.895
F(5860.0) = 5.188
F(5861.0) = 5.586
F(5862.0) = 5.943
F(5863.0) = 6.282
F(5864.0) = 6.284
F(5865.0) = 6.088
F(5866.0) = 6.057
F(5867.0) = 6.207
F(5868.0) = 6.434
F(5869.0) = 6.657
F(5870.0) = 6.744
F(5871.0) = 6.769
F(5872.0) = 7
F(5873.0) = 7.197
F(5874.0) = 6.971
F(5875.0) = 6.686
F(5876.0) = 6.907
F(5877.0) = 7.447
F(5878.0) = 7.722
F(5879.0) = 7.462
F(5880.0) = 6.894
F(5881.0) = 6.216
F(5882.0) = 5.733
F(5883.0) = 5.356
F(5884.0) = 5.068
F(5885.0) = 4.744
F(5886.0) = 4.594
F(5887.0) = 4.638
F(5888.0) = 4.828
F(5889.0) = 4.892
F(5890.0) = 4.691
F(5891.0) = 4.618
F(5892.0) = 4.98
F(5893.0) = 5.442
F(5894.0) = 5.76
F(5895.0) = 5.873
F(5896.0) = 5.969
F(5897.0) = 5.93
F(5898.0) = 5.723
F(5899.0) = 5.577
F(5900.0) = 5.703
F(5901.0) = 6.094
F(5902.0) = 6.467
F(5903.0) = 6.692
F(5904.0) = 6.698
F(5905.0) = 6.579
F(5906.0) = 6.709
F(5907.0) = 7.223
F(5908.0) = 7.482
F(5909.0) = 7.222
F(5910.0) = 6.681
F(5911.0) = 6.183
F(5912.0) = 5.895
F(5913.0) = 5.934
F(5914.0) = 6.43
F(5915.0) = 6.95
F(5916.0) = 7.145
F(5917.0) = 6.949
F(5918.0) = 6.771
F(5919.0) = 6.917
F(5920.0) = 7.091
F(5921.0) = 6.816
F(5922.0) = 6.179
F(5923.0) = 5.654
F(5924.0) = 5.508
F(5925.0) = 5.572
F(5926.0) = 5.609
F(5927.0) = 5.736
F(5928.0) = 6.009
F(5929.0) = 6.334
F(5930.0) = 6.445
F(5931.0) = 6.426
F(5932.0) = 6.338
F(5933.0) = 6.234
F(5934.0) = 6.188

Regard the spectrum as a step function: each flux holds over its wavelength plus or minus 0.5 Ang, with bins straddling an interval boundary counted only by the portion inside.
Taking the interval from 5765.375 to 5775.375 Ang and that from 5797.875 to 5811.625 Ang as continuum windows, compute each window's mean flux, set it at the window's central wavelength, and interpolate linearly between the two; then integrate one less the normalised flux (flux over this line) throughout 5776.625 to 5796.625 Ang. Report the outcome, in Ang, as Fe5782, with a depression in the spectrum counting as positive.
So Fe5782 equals 1.16 Ang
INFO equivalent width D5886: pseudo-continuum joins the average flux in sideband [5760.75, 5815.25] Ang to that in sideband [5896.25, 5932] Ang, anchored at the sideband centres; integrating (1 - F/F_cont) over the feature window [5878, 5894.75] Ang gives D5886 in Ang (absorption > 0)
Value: 2.7 Ang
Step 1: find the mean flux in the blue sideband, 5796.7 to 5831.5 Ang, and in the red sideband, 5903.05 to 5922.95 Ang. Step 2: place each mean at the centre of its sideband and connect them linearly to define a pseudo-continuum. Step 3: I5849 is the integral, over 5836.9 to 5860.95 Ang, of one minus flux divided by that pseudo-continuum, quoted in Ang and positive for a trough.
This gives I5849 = 2.7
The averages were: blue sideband 6.86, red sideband 6.7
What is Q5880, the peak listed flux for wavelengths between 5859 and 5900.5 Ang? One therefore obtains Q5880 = 7.722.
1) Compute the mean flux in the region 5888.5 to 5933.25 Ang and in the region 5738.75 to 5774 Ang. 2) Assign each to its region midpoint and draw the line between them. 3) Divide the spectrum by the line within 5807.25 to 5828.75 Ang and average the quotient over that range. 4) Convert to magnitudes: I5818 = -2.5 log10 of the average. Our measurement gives -0.08 mag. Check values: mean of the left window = 6.88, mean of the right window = 6.18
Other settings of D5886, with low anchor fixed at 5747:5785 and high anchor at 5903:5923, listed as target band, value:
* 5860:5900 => 4.4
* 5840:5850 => 0.3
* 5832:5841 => 0.1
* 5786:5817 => 0.1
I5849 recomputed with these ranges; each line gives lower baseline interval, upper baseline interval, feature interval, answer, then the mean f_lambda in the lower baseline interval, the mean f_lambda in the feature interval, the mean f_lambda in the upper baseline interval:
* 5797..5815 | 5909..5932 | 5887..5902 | 2.3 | 6.69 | 5.44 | 6.35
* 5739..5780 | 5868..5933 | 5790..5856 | -1.0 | 6.9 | 6.69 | 6.21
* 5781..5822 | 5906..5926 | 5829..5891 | 4.2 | 6.69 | 6.17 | 6.54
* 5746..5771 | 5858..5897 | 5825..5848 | -1.9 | 6.72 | 6.75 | 5.95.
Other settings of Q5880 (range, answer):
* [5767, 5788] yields 7.941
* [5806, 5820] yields 7.781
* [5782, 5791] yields 6.991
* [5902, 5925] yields 7.482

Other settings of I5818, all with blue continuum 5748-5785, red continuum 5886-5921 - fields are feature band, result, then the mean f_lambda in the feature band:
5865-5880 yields -0.10 mag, 6.85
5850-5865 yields 0.13 mag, 5.62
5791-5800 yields 0.00 mag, 6.62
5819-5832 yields -0.12 mag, 7.24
